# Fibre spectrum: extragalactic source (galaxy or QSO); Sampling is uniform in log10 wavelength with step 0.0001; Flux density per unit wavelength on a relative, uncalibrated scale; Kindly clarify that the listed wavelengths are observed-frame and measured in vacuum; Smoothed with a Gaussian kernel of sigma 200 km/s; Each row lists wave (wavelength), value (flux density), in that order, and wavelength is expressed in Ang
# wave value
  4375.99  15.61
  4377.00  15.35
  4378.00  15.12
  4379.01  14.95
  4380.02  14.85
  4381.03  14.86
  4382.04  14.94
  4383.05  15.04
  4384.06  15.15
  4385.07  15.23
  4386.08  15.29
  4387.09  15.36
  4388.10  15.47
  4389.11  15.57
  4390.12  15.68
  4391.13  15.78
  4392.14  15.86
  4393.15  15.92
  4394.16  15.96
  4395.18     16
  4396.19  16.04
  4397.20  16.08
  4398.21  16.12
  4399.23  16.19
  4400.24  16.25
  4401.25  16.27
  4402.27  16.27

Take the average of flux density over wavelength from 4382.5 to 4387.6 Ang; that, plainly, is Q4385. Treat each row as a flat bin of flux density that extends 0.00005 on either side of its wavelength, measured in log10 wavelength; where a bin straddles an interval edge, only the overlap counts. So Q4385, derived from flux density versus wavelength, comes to 15.2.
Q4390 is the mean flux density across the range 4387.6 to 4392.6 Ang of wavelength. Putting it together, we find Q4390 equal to 15.7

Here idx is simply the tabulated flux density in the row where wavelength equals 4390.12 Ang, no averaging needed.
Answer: 15.68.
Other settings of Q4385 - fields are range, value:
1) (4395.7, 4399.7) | 16.1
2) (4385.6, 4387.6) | 15.3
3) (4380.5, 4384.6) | 15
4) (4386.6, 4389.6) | 15.5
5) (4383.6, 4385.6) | 15.2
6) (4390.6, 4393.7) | 15.9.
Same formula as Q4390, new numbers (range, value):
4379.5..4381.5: 14.8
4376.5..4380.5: 15.1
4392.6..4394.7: 15.9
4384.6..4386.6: 15.3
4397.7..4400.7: 16.2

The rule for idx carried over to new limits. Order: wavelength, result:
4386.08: 15.29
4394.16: 15.96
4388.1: 15.47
